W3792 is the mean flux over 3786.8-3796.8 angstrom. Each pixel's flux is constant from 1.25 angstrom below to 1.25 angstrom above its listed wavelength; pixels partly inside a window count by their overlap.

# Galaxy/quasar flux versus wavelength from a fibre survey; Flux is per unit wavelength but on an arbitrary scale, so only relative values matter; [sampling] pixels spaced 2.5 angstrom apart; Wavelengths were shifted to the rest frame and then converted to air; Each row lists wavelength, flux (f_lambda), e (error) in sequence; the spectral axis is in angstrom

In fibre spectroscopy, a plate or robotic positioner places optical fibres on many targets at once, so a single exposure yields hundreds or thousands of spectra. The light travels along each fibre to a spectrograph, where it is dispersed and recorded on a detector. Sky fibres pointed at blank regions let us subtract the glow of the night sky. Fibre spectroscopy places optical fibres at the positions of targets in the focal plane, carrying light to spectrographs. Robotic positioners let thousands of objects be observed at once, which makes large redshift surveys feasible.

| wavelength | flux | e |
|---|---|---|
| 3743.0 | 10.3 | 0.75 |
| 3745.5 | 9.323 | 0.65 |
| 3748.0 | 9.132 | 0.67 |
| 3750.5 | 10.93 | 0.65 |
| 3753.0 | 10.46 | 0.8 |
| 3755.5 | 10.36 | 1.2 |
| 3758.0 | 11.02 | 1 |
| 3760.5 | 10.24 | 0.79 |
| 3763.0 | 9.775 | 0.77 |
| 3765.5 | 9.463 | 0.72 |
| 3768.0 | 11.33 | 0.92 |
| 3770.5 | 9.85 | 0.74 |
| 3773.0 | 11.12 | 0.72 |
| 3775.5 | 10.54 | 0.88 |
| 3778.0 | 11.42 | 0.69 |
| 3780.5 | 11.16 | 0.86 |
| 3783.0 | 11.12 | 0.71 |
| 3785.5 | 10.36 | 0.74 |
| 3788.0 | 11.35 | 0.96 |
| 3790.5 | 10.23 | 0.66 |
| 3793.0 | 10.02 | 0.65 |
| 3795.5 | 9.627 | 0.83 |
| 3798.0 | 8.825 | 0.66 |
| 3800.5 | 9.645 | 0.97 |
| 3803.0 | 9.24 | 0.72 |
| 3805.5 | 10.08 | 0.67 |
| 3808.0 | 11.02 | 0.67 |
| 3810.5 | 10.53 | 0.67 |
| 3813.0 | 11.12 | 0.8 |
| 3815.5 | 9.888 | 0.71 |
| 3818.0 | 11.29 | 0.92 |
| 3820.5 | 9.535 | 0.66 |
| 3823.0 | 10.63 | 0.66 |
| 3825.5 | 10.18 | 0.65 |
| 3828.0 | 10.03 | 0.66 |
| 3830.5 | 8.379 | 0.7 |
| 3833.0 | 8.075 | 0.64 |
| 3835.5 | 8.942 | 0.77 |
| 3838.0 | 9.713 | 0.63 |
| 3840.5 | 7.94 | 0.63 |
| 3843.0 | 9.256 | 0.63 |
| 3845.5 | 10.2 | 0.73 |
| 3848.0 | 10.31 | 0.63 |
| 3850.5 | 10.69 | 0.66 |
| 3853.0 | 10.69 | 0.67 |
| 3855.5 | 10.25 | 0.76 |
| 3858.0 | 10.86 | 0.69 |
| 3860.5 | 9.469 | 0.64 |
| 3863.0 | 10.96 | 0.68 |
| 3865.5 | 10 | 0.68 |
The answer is 10.3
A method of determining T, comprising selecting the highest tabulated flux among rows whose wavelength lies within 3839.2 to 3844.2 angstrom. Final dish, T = 9.256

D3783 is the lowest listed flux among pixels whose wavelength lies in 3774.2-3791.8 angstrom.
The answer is 10.23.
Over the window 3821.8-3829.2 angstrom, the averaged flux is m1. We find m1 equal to 10.3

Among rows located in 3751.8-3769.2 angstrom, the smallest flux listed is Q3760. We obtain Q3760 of 9.463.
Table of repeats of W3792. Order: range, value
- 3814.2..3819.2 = 10.6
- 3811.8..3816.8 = 10.5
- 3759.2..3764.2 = 10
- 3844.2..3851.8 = 10.4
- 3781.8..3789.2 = 10.9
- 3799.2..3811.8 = 10.1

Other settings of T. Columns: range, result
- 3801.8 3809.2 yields 11.02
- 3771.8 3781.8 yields 11.42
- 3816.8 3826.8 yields 11.29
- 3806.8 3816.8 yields 11.12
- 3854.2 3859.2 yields 10.86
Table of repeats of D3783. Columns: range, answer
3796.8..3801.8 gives 8.825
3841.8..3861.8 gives 9.256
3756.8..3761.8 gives 10.24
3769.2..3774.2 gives 9.85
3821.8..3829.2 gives 10.03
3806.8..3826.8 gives 9.535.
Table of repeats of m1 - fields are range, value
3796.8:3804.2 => 9.24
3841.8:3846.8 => 9.74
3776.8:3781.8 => 11.3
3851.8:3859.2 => 10.6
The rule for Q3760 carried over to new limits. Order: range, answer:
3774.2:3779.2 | 10.54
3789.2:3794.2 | 10.02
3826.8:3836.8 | 8.075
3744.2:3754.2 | 9.132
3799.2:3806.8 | 9.24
